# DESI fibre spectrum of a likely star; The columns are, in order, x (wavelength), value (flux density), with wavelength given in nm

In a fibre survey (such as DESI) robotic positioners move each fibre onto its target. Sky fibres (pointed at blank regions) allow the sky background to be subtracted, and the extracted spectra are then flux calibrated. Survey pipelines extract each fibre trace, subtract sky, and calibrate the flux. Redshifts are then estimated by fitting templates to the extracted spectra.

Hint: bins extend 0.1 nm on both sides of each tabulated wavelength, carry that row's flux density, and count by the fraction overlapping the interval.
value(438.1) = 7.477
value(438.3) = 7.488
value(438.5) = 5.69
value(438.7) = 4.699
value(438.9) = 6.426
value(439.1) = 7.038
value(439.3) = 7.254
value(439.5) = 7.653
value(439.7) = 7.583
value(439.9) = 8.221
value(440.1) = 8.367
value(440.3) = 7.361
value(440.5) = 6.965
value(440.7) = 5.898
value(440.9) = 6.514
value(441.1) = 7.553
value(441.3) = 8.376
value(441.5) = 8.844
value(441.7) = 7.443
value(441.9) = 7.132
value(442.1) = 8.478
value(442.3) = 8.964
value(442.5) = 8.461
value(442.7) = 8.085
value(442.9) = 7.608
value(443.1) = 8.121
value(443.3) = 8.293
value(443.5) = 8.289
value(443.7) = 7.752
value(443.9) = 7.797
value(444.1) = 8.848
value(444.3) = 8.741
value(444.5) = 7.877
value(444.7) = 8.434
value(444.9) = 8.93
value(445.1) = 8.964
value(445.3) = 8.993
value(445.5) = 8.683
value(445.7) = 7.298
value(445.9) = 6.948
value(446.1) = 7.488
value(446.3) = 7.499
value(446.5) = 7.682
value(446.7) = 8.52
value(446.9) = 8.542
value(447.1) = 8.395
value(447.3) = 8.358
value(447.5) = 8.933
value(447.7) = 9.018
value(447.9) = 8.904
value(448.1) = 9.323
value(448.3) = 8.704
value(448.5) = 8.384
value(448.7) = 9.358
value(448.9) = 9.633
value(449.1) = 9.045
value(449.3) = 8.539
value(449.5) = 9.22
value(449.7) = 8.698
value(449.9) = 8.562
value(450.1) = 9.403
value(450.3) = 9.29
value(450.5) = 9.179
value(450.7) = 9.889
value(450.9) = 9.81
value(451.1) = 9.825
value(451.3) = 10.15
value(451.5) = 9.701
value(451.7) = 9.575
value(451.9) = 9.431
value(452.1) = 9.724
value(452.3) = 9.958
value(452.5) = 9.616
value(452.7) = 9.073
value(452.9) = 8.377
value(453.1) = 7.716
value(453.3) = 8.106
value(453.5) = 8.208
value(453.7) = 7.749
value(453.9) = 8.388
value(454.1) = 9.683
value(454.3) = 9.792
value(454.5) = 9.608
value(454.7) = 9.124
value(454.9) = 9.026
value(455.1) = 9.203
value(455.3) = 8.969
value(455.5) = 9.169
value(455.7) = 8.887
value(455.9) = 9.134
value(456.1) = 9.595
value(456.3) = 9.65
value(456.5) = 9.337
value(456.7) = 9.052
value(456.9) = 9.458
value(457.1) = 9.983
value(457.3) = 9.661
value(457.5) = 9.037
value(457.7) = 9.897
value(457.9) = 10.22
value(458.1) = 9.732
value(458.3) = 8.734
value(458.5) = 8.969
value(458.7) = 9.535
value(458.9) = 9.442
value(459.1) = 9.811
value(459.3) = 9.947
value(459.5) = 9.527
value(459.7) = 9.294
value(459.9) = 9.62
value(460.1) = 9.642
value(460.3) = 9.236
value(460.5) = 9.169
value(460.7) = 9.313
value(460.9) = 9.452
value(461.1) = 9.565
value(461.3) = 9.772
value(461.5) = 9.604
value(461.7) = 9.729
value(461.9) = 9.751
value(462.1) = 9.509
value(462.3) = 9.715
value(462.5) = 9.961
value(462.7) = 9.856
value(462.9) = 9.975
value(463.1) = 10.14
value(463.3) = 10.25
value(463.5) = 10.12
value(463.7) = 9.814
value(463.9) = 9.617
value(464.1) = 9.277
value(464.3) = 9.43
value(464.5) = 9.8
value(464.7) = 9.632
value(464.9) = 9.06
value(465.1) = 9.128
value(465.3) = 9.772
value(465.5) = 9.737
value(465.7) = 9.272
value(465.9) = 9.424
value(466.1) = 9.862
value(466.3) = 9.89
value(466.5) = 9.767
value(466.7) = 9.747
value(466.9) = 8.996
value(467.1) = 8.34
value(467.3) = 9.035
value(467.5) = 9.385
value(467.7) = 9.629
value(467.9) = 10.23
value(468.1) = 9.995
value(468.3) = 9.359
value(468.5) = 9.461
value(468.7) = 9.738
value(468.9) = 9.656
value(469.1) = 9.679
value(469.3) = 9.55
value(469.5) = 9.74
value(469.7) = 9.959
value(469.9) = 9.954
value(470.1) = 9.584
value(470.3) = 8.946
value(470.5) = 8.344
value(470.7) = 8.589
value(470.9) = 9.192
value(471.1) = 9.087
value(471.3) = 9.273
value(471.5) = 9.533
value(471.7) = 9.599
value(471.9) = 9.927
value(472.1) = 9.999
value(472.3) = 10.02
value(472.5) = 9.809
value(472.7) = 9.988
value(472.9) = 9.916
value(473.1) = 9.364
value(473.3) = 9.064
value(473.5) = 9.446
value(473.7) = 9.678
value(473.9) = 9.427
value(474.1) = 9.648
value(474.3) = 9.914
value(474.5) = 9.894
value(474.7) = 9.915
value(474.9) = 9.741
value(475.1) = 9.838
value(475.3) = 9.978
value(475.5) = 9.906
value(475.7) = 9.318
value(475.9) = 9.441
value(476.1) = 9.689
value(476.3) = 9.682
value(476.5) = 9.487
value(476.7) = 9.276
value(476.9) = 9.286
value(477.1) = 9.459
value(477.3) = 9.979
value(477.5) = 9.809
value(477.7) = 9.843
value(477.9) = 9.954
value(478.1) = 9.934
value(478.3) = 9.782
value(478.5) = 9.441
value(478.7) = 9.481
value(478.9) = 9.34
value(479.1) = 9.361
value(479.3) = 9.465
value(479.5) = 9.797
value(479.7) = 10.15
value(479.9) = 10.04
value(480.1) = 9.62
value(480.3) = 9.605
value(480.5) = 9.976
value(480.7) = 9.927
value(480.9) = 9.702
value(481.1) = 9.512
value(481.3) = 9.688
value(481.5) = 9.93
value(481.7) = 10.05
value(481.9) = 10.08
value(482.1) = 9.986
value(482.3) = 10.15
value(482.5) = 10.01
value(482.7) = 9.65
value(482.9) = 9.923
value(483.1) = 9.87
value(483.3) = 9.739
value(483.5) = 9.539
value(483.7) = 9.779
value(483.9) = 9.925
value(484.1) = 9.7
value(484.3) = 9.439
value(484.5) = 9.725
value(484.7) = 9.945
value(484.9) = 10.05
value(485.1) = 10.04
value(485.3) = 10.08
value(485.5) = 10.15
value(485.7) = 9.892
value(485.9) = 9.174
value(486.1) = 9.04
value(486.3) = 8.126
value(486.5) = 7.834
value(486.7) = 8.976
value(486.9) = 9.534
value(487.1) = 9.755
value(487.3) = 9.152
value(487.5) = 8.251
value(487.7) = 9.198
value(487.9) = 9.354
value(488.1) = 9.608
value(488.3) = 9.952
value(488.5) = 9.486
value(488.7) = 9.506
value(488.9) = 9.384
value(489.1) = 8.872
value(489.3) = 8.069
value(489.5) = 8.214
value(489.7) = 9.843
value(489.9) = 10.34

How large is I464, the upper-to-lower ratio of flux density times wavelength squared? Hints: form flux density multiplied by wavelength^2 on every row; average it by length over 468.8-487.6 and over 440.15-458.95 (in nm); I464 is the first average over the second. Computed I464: 1.24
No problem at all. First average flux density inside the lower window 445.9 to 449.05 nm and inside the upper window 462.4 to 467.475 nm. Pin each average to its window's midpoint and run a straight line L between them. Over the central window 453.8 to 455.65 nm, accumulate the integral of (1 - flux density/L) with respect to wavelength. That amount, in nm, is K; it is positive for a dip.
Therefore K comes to -0.05 nm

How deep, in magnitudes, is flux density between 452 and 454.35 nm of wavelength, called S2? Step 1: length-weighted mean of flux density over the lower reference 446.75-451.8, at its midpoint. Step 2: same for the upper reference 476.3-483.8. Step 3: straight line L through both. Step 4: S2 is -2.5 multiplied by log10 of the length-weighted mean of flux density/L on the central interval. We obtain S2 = 0.04 mag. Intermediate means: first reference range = 9.13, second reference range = 9.75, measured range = 8.85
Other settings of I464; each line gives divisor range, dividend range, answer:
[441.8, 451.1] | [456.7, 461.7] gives 1.18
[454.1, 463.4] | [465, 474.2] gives 1.05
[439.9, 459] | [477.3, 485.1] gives 1.28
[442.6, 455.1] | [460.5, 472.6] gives 1.18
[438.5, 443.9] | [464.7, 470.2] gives 1.42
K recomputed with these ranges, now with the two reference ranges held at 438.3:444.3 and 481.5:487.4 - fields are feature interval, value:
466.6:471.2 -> -0.26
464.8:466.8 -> -0.19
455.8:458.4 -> -0.36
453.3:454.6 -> -0.10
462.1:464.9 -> -0.37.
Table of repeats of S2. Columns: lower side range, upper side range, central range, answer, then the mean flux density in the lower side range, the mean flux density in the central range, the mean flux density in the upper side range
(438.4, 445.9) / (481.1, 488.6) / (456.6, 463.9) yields -0.130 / 7.76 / 9.62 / 9.59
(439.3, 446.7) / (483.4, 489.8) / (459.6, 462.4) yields -0.120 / 7.95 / 9.53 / 9.36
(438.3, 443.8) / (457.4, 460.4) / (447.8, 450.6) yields -0.073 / 7.52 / 9.02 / 9.51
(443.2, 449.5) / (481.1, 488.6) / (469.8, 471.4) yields 0.006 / 8.47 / 9.12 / 9.59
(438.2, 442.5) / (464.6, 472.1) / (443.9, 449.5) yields -0.091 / 7.36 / 8.52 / 9.47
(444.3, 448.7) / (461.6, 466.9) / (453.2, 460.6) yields -0.015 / 8.41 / 9.29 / 9.69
